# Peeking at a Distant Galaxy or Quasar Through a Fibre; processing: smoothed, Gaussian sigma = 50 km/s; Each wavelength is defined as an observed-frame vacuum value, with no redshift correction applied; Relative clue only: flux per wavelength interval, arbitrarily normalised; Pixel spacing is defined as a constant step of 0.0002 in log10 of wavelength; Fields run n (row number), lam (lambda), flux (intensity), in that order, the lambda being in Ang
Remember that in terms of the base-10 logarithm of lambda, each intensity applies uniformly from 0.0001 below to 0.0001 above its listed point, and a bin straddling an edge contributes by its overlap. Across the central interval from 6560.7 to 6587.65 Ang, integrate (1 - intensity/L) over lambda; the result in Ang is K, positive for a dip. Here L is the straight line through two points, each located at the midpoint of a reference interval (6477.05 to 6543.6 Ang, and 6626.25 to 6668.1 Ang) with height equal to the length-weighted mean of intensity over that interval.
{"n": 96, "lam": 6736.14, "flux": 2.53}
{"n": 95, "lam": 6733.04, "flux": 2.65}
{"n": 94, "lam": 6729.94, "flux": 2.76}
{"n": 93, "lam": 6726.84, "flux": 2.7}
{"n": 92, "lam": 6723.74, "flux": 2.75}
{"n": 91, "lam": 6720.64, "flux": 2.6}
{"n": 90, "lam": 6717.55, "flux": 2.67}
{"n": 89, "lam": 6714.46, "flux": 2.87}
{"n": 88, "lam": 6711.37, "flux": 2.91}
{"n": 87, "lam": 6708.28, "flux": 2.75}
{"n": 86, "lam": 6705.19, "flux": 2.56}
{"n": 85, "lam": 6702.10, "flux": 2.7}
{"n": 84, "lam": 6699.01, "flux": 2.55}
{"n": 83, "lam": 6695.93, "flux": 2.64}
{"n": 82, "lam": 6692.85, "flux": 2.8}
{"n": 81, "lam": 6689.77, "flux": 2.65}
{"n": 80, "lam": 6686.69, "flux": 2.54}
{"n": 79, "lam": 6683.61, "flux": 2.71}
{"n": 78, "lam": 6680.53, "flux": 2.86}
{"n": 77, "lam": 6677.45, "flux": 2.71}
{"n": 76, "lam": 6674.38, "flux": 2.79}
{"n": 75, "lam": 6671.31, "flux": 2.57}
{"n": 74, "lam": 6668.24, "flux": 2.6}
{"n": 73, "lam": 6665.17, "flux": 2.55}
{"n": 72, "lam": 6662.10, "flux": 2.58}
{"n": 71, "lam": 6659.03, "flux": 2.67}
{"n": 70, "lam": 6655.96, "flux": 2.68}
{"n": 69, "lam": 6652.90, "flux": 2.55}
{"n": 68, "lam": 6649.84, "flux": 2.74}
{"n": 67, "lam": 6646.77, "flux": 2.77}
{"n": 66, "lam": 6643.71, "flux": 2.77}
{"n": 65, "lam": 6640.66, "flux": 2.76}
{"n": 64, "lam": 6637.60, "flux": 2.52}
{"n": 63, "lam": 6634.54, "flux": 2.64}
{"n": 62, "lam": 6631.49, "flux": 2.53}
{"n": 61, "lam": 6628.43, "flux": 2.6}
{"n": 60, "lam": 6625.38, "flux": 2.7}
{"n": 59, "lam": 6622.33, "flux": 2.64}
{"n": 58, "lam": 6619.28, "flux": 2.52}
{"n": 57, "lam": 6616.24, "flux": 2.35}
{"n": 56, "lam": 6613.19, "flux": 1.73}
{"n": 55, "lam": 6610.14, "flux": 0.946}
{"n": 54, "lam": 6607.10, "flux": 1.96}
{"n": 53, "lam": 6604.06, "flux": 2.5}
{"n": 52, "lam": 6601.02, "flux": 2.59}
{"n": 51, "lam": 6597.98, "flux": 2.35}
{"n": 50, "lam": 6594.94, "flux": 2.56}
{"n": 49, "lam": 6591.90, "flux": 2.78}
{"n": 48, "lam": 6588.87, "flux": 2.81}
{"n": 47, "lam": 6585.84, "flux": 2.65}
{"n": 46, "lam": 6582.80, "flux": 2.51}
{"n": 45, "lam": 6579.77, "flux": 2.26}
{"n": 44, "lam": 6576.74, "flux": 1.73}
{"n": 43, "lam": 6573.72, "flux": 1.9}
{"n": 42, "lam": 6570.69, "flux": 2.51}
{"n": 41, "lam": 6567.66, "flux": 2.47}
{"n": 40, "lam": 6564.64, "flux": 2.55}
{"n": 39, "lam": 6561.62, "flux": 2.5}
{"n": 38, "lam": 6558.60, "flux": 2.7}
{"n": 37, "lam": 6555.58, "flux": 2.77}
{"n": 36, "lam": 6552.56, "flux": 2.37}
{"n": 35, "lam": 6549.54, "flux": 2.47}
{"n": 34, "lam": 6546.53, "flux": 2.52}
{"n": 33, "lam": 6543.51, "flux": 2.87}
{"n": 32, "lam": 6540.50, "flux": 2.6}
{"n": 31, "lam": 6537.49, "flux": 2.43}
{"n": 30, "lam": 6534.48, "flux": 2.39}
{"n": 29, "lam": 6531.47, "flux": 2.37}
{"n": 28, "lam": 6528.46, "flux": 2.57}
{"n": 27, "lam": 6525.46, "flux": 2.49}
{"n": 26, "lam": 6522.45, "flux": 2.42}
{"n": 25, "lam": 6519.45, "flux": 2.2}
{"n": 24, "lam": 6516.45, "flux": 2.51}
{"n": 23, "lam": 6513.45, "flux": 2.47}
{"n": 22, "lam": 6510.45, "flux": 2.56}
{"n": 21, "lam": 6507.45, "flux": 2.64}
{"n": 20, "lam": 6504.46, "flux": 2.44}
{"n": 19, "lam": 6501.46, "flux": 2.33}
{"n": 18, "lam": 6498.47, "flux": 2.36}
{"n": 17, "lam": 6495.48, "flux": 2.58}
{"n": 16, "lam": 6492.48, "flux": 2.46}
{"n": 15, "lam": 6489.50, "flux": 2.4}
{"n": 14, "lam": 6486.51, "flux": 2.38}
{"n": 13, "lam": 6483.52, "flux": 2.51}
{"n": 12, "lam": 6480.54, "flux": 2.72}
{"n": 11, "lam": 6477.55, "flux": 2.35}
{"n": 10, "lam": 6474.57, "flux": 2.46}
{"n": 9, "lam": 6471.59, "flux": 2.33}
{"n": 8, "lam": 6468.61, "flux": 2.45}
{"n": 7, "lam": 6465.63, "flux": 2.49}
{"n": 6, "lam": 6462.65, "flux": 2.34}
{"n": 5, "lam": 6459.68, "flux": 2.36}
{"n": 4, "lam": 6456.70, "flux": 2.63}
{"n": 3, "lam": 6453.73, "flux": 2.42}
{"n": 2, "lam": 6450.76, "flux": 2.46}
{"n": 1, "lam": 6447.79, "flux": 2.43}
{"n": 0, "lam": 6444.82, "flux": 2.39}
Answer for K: 2.2 Ang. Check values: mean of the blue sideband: 2.47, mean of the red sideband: 2.64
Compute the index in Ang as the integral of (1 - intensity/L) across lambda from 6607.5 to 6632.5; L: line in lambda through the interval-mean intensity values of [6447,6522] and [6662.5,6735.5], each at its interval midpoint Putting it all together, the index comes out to 3.5 Ang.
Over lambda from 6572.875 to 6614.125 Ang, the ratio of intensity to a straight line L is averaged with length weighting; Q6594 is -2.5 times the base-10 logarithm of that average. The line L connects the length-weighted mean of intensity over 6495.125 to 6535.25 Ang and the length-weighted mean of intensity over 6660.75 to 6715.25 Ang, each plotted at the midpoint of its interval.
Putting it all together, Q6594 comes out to 0.14 mag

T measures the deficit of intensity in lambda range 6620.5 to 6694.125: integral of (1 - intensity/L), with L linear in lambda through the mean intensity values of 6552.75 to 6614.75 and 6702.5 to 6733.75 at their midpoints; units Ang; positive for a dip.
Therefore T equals -3.31 Ang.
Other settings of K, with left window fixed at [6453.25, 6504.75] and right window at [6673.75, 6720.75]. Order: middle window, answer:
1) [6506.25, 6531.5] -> 0.2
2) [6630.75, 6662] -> -0.2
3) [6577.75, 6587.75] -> 0.5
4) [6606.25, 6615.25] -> 3.6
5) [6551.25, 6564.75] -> -0.2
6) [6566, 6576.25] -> 1.3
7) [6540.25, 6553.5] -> -0.2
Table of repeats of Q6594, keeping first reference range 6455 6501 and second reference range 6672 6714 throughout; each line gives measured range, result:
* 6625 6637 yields 0.013 mag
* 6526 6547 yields -0.006 mag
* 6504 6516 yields -0.019 mag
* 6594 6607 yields 0.068 mag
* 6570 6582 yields 0.220 mag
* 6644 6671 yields 0.008 mag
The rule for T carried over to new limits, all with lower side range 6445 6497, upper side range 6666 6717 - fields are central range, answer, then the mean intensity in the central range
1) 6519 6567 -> 0.3 Ang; 2.52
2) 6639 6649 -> -0.4 Ang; 2.76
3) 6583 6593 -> -0.5 Ang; 2.71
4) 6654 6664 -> 0.1 Ang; 2.63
